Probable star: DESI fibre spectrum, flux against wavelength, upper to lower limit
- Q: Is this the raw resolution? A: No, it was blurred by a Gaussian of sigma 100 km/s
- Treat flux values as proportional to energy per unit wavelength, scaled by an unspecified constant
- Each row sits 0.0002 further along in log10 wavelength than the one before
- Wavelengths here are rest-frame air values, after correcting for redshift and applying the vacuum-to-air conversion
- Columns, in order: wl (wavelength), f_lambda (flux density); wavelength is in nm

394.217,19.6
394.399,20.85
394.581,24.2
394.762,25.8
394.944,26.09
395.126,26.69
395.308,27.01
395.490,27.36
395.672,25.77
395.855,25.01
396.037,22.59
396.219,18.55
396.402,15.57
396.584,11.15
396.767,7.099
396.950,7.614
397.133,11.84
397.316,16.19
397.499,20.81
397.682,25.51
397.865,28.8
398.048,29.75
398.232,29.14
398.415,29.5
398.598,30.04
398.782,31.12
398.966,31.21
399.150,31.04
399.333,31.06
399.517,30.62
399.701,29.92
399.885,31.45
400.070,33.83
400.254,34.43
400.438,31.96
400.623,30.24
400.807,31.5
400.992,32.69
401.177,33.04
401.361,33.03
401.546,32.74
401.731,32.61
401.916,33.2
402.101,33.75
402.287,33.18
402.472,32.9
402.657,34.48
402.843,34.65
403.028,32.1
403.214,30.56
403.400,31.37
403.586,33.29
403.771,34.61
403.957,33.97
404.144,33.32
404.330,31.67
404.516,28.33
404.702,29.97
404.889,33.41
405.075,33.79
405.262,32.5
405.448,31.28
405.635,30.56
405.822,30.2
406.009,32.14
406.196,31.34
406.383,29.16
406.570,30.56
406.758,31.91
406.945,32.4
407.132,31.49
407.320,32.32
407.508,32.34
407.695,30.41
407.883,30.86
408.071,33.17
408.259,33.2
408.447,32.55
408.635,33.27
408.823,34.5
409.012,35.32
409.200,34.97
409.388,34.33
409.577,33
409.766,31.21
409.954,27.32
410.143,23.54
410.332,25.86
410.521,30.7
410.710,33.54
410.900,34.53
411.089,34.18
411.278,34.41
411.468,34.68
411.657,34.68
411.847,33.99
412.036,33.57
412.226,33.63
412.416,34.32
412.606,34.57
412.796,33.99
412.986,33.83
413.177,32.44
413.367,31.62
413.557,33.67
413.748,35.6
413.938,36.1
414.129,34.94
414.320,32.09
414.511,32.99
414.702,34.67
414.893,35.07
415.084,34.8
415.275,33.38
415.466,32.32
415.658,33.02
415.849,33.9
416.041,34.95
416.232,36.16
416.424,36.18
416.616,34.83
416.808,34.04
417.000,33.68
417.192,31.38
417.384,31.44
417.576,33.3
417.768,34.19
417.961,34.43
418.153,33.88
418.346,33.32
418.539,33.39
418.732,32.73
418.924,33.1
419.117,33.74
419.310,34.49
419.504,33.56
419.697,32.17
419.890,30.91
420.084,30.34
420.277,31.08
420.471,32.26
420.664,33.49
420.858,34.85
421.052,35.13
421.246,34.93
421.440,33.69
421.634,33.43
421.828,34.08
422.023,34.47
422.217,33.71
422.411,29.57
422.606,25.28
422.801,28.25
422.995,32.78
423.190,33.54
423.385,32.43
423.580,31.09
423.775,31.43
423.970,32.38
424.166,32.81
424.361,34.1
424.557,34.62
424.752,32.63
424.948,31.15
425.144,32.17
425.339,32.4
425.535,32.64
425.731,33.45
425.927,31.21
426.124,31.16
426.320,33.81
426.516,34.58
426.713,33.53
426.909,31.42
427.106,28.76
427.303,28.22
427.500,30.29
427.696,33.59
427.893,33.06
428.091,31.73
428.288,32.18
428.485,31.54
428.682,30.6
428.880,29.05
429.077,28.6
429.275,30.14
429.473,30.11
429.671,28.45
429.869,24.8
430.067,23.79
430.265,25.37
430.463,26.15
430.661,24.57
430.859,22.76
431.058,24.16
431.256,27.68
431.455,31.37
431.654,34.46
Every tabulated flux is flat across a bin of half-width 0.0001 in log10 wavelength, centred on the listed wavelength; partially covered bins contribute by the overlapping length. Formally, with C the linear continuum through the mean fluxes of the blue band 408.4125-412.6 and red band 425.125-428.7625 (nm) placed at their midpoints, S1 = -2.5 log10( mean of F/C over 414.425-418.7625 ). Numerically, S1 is -0.05 mag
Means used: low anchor 32.7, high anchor 31.9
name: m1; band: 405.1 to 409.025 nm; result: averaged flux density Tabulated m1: 31.9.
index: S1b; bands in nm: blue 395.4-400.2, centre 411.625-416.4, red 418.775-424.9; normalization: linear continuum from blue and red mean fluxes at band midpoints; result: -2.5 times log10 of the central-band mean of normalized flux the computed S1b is -0.14 mag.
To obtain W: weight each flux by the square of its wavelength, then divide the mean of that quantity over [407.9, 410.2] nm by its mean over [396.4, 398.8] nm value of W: 1.63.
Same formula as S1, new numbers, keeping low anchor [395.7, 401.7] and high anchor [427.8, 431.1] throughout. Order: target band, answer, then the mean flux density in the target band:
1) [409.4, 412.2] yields -0.181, 31.9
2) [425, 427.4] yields -0.146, 31.9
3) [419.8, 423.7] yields -0.167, 32.3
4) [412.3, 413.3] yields -0.237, 33.7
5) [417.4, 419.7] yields -0.216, 33.5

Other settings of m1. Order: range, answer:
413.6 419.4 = 33.9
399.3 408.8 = 32.2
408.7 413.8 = 32.9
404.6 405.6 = 32.1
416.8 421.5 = 33.2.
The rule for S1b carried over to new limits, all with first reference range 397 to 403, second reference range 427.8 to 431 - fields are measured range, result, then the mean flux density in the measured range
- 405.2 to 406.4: -0.050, 31.1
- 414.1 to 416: -0.158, 33.7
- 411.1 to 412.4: -0.166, 34.2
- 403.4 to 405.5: -0.090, 32.4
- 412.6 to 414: -0.160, 33.9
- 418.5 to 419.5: -0.161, 33.5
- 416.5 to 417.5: -0.145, 33.1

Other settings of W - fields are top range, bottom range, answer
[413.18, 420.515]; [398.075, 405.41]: 1.12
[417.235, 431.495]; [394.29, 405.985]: 1.24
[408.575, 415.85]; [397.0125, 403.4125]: 1.17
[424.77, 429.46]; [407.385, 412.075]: 1.06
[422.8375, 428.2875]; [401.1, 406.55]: 1.11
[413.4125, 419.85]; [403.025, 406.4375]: 1.13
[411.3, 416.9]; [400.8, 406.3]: 1.11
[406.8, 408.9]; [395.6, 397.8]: 1.97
